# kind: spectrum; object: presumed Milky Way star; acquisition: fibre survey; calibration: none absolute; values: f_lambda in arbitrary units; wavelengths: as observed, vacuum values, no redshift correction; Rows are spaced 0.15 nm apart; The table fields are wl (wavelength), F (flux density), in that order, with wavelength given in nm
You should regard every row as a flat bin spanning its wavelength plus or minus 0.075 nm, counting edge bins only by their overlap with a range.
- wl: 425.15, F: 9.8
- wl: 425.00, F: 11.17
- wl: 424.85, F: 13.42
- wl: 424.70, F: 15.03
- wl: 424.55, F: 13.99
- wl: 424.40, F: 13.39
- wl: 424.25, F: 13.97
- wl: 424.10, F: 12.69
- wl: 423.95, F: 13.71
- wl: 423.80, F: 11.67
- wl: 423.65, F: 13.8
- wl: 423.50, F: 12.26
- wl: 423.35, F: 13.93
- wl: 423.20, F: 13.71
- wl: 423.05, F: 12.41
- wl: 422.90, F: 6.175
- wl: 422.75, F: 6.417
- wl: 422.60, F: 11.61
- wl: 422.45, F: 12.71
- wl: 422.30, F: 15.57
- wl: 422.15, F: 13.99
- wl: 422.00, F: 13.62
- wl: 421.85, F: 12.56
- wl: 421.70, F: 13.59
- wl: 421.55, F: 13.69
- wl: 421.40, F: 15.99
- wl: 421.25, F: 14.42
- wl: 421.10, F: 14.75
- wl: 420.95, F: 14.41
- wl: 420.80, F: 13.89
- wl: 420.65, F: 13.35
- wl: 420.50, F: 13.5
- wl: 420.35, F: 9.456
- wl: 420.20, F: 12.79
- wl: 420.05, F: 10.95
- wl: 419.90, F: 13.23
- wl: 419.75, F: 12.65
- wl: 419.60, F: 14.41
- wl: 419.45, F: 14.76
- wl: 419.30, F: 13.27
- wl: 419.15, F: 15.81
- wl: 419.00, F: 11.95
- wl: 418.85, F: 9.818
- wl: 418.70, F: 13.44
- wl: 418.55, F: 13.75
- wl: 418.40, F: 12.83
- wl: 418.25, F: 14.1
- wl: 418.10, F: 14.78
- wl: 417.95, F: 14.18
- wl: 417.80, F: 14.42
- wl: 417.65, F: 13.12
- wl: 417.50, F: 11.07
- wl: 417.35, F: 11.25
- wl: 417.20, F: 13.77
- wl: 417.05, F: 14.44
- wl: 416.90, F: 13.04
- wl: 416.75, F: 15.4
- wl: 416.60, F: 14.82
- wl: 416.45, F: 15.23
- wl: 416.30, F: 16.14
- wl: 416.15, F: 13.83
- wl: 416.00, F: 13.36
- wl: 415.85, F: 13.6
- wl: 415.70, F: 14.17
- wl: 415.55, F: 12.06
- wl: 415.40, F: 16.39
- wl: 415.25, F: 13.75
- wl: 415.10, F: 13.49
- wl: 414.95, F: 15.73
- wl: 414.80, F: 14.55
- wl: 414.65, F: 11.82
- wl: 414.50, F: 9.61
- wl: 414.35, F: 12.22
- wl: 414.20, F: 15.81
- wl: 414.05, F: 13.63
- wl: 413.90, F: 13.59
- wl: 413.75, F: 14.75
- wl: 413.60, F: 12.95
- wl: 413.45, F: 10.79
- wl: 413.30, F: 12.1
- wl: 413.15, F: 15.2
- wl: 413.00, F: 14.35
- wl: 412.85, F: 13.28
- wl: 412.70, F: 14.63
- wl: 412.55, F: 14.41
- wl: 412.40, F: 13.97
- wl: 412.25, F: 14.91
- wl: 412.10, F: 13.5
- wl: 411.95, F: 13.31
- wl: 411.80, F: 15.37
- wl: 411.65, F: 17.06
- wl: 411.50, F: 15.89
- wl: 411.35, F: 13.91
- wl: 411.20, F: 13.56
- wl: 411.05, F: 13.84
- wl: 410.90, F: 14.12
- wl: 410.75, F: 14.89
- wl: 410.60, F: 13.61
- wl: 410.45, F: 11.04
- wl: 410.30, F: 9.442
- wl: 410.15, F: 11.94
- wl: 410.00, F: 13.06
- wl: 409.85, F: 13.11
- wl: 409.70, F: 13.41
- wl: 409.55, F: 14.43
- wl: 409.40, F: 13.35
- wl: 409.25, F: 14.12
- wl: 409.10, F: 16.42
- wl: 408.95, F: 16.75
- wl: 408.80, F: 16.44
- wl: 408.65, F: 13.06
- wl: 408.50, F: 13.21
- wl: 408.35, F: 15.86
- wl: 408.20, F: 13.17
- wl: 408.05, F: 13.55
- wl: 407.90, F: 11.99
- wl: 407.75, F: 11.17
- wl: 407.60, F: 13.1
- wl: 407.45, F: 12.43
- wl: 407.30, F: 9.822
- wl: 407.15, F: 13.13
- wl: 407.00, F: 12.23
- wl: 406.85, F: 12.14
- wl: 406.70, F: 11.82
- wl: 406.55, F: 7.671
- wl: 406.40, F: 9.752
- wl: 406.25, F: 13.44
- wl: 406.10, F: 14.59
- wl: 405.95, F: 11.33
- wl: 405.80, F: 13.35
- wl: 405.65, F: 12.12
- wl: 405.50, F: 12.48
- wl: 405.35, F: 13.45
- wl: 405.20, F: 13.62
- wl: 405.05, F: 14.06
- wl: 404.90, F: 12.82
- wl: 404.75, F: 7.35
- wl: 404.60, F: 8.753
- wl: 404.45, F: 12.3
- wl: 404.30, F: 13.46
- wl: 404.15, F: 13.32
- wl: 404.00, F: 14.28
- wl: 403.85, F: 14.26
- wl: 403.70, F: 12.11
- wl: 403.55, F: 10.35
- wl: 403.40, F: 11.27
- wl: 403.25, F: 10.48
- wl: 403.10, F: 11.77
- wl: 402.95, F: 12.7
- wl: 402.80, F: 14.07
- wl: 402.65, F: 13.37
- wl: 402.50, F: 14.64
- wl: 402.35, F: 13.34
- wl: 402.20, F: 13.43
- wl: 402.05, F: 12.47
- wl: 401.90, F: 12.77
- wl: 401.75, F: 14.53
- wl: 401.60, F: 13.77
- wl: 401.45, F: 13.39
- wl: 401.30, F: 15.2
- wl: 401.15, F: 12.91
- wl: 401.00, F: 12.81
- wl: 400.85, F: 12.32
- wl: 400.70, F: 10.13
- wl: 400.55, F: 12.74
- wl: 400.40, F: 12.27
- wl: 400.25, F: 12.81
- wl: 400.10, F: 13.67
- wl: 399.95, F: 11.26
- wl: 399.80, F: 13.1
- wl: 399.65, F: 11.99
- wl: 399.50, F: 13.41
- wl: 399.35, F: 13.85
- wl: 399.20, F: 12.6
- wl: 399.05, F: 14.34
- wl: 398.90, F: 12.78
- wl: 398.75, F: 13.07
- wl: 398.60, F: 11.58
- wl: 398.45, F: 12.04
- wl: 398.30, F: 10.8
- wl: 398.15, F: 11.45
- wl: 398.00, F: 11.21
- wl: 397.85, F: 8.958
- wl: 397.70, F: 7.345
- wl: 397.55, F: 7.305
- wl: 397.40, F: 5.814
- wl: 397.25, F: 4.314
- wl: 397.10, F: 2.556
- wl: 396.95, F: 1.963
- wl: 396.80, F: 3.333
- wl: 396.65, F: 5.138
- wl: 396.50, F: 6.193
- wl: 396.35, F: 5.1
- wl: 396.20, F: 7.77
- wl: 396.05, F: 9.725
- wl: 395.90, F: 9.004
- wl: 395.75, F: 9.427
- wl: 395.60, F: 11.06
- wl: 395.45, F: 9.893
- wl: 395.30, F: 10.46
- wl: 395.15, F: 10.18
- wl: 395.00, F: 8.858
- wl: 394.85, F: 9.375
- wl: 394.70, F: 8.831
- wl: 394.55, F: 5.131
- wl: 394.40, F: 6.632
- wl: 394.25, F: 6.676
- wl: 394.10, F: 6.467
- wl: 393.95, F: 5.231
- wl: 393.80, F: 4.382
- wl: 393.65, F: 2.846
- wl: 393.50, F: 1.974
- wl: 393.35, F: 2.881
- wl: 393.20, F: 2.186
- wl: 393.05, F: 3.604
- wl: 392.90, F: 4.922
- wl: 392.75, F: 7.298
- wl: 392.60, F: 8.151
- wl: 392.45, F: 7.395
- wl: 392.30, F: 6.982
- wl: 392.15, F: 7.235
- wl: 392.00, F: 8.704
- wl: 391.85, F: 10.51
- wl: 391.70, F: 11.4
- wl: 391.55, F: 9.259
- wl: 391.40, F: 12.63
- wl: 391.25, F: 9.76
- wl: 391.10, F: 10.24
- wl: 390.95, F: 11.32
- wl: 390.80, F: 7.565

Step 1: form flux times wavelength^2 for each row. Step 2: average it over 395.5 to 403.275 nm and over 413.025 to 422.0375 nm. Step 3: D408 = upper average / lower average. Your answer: 1.36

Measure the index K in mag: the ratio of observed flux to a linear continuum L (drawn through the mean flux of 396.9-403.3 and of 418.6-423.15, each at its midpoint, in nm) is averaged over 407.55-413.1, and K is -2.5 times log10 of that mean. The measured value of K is -0.14 mag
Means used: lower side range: 11.6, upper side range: 12.8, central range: 13.9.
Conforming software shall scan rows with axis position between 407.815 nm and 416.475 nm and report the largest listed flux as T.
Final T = 17.06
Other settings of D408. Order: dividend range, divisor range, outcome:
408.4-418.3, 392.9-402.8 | 1.56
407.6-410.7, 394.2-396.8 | 1.78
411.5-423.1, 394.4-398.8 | 1.83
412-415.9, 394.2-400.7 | 1.56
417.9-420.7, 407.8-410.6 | 1.01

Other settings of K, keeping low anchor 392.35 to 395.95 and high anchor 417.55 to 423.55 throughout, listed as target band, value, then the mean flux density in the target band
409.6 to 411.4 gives -0.22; 13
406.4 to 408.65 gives -0.22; 12.2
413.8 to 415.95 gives -0.16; 13.6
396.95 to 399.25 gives -0.21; 9.46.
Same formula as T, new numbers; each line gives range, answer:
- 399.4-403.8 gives 15.2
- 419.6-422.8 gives 15.99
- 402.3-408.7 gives 15.86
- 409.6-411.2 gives 14.89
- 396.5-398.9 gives 13.07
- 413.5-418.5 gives 16.39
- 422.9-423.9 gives 13.93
